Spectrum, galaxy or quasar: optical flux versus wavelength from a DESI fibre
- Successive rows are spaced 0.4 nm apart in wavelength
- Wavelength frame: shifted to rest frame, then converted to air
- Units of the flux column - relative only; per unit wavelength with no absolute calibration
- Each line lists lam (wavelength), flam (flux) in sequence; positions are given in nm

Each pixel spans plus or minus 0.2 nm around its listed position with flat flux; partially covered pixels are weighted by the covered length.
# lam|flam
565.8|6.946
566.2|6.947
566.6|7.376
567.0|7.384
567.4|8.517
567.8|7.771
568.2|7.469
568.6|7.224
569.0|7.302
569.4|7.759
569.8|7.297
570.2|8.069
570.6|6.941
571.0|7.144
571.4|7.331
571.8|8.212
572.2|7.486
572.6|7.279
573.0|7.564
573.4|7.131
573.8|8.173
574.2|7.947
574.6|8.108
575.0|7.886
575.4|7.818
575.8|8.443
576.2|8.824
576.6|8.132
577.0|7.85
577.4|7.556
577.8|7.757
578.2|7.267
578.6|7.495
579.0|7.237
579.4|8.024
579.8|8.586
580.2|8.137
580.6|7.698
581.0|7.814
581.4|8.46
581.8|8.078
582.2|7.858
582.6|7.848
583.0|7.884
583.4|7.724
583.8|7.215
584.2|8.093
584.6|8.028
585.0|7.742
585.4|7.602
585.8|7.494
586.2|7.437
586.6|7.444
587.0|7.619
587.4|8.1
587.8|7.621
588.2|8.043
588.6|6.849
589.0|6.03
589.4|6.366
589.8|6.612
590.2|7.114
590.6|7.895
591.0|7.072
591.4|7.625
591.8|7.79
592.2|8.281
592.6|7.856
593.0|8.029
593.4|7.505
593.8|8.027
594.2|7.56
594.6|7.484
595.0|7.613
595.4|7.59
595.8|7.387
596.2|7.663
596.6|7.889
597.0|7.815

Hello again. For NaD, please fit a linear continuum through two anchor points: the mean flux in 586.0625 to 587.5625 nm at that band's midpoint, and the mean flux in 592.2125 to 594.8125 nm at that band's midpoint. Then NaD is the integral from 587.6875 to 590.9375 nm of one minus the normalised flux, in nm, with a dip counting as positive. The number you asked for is 0.27 nm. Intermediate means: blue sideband 7.65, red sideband 7.78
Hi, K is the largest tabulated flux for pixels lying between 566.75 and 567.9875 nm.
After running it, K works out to 8.517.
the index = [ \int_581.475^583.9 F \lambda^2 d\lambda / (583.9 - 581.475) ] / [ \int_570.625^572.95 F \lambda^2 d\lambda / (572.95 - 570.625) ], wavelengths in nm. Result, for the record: 1.1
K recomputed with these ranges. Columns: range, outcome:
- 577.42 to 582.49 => 8.586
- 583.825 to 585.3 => 8.093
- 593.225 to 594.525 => 8.027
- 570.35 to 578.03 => 8.824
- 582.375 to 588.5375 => 8.1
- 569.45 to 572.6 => 8.212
